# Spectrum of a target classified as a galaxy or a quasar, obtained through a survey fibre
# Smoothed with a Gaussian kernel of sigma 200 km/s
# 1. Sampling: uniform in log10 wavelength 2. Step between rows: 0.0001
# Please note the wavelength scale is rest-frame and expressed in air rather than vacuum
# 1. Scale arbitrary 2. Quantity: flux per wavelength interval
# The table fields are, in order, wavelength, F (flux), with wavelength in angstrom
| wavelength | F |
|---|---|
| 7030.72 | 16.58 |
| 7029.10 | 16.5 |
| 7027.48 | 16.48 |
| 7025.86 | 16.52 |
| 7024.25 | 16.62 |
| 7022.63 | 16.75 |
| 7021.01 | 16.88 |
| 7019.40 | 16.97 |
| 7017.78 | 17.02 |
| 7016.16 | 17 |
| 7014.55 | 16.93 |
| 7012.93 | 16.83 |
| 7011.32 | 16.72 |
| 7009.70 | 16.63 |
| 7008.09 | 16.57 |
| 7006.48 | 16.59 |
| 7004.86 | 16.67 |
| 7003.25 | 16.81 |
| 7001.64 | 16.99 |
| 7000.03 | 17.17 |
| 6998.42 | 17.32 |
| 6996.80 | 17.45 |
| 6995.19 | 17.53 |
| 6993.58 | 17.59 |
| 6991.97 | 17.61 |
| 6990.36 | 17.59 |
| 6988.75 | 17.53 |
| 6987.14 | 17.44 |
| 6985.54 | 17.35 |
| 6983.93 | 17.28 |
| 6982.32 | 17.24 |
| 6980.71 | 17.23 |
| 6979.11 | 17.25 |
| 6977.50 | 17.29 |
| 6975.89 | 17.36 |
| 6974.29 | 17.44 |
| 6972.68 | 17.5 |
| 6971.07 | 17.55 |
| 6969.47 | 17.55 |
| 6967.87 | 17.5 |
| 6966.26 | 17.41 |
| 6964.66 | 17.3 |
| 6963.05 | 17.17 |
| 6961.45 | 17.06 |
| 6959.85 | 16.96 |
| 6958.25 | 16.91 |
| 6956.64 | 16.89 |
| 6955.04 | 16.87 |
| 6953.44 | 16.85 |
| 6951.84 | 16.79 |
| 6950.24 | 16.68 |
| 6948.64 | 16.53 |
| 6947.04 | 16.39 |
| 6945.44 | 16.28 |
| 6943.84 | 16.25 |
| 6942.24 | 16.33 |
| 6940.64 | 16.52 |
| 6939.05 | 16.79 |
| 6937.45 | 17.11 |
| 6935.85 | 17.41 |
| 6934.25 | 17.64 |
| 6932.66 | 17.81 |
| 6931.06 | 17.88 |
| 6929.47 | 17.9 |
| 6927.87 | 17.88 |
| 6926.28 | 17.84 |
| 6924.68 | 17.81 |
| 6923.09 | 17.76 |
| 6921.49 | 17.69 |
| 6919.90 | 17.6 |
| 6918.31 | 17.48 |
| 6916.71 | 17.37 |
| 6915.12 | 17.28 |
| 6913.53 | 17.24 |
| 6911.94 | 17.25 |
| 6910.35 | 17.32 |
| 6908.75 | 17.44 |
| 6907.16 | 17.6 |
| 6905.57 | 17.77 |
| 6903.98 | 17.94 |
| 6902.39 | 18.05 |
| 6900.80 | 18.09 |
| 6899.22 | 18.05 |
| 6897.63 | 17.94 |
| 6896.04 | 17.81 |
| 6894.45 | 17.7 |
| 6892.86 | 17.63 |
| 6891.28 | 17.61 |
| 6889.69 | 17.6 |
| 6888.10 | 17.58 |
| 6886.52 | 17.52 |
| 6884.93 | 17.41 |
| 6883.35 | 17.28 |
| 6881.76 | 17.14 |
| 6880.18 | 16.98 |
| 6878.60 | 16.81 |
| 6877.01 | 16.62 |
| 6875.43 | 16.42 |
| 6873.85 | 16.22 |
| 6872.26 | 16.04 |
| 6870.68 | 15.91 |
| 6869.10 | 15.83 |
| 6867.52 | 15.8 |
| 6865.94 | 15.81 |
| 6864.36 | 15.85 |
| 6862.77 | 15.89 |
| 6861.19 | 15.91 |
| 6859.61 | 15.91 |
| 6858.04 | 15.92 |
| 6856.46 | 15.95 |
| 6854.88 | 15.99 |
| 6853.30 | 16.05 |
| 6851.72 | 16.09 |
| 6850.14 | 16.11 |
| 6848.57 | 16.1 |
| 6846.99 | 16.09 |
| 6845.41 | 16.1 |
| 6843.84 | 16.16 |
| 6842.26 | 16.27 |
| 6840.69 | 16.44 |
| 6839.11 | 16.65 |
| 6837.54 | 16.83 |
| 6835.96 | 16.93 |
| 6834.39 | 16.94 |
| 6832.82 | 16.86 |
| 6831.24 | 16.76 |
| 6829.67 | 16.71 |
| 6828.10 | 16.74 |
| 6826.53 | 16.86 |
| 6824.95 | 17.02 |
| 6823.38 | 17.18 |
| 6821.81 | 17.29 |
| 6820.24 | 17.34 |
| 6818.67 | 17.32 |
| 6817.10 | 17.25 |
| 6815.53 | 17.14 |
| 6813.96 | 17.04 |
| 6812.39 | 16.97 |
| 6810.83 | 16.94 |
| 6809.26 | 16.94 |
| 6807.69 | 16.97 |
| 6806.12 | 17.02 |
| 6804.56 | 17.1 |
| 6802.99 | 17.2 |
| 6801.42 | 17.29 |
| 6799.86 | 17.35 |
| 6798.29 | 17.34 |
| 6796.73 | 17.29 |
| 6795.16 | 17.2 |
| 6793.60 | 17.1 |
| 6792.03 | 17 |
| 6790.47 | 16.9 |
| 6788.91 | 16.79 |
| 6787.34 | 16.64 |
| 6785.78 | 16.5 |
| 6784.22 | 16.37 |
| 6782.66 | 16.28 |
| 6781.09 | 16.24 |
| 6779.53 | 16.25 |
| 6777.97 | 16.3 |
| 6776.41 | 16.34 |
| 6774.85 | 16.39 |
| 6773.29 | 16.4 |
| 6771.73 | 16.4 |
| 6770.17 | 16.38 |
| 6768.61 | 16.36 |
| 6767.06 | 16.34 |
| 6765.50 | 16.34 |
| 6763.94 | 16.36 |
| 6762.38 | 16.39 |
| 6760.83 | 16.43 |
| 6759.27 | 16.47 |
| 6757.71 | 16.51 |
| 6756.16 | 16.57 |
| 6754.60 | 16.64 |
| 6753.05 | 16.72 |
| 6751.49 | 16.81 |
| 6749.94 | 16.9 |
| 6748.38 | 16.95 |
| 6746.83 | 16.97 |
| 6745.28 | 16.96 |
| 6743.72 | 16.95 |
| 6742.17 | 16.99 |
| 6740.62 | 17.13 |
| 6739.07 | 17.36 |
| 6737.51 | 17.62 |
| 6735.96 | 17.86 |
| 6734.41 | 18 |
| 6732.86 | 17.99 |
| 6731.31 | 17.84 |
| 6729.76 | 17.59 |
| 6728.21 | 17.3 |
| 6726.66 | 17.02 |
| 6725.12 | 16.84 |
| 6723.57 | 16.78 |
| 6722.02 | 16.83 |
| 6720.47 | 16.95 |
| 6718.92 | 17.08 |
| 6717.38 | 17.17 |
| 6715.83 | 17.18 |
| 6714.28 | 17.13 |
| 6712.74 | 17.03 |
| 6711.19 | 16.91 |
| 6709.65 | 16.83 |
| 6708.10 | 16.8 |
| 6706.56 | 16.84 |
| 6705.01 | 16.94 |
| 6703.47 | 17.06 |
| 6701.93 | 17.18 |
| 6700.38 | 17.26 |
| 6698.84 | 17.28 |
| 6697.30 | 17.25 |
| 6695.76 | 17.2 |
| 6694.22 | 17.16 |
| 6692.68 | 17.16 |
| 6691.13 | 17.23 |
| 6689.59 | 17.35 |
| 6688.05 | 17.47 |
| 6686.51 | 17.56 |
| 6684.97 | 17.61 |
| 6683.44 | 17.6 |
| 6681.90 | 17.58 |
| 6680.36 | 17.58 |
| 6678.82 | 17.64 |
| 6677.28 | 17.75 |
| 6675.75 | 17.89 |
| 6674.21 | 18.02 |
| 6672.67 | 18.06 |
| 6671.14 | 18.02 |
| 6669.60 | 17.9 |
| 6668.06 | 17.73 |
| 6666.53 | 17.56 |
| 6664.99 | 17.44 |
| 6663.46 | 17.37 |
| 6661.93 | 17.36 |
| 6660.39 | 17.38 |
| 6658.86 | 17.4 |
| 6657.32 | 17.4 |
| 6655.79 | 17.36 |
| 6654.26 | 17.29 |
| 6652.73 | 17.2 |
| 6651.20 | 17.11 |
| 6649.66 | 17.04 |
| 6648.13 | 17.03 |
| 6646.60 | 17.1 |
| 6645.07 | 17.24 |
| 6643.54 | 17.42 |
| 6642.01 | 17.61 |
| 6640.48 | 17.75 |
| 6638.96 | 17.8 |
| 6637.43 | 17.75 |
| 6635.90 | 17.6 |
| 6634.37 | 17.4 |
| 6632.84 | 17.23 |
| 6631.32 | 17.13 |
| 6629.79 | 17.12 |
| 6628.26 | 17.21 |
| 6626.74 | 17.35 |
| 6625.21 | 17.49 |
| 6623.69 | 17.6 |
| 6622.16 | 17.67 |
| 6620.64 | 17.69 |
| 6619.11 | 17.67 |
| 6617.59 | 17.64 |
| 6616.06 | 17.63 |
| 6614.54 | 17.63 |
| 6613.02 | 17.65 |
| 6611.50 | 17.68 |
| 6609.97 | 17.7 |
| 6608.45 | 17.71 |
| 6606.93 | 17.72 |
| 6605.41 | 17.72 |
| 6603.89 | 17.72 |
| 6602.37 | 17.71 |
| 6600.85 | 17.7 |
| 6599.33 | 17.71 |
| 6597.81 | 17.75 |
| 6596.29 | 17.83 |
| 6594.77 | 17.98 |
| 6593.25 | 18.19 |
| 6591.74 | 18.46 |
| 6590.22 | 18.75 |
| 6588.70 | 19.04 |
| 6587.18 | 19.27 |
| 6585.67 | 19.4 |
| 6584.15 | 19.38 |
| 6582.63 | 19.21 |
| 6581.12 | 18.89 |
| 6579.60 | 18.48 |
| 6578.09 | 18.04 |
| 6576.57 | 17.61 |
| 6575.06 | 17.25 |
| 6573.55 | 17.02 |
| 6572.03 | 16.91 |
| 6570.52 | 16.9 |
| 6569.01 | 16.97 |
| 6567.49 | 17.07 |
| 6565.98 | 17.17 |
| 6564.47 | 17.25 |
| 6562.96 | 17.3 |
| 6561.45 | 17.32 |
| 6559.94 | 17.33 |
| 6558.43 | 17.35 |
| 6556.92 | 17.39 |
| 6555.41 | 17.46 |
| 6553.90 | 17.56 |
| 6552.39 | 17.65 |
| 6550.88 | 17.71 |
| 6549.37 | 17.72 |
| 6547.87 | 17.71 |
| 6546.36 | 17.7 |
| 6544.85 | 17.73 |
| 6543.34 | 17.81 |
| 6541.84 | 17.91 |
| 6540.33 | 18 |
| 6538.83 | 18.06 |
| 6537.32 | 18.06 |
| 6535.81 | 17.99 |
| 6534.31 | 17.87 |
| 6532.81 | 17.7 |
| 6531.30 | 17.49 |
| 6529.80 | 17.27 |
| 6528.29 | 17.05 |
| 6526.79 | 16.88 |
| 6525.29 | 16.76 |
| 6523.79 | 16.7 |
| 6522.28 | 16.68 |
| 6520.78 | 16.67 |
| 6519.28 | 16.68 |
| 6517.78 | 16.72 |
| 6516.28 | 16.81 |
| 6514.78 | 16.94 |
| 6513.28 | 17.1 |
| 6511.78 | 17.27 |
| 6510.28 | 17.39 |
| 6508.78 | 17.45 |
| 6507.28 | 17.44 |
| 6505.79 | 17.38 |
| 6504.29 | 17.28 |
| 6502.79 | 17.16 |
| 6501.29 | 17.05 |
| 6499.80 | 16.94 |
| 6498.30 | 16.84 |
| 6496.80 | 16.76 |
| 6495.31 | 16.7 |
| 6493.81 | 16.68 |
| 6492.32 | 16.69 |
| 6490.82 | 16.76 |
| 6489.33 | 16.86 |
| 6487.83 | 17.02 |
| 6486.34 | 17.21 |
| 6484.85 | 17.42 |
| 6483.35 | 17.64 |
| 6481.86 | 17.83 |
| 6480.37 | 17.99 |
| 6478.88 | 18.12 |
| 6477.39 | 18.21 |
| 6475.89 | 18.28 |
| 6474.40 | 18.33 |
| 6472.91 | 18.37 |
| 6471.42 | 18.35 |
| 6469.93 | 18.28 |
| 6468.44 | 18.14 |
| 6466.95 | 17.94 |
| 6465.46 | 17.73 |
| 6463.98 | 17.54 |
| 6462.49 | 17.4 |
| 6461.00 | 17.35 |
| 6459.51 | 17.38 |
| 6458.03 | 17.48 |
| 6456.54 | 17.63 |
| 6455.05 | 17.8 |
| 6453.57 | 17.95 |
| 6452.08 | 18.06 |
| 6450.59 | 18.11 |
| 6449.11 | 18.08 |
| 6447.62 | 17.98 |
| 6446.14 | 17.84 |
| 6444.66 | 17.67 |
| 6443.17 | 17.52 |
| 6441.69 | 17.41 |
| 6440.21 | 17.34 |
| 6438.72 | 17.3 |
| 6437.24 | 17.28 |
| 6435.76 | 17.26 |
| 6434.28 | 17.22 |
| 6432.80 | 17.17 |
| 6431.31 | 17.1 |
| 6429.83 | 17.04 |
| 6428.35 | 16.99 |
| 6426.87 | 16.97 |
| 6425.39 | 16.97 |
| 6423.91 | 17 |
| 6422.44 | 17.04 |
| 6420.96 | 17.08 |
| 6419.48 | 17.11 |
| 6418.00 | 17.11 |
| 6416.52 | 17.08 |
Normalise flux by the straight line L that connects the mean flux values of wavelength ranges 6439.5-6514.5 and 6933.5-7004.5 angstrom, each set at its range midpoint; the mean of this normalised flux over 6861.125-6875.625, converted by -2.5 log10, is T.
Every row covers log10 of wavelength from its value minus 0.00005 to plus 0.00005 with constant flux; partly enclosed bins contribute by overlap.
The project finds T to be 0.08 mag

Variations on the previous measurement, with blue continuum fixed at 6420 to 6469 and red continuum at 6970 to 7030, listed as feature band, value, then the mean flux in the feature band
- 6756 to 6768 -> 0.05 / 16.4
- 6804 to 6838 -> 0.01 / 17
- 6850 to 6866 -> 0.08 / 15.9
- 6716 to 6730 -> 0.01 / 17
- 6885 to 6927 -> -0.03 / 17.6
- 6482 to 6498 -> 0.03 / 17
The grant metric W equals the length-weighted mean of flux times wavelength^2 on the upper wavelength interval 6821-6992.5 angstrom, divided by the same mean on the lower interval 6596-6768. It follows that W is 1.05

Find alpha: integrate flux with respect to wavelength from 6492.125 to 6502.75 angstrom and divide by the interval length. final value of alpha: 16.8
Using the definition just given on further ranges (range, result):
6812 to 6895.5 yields 16.7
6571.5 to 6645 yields 17.8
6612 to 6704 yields 17.5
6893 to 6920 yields 17.6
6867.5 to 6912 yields 17.2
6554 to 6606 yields 17.9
